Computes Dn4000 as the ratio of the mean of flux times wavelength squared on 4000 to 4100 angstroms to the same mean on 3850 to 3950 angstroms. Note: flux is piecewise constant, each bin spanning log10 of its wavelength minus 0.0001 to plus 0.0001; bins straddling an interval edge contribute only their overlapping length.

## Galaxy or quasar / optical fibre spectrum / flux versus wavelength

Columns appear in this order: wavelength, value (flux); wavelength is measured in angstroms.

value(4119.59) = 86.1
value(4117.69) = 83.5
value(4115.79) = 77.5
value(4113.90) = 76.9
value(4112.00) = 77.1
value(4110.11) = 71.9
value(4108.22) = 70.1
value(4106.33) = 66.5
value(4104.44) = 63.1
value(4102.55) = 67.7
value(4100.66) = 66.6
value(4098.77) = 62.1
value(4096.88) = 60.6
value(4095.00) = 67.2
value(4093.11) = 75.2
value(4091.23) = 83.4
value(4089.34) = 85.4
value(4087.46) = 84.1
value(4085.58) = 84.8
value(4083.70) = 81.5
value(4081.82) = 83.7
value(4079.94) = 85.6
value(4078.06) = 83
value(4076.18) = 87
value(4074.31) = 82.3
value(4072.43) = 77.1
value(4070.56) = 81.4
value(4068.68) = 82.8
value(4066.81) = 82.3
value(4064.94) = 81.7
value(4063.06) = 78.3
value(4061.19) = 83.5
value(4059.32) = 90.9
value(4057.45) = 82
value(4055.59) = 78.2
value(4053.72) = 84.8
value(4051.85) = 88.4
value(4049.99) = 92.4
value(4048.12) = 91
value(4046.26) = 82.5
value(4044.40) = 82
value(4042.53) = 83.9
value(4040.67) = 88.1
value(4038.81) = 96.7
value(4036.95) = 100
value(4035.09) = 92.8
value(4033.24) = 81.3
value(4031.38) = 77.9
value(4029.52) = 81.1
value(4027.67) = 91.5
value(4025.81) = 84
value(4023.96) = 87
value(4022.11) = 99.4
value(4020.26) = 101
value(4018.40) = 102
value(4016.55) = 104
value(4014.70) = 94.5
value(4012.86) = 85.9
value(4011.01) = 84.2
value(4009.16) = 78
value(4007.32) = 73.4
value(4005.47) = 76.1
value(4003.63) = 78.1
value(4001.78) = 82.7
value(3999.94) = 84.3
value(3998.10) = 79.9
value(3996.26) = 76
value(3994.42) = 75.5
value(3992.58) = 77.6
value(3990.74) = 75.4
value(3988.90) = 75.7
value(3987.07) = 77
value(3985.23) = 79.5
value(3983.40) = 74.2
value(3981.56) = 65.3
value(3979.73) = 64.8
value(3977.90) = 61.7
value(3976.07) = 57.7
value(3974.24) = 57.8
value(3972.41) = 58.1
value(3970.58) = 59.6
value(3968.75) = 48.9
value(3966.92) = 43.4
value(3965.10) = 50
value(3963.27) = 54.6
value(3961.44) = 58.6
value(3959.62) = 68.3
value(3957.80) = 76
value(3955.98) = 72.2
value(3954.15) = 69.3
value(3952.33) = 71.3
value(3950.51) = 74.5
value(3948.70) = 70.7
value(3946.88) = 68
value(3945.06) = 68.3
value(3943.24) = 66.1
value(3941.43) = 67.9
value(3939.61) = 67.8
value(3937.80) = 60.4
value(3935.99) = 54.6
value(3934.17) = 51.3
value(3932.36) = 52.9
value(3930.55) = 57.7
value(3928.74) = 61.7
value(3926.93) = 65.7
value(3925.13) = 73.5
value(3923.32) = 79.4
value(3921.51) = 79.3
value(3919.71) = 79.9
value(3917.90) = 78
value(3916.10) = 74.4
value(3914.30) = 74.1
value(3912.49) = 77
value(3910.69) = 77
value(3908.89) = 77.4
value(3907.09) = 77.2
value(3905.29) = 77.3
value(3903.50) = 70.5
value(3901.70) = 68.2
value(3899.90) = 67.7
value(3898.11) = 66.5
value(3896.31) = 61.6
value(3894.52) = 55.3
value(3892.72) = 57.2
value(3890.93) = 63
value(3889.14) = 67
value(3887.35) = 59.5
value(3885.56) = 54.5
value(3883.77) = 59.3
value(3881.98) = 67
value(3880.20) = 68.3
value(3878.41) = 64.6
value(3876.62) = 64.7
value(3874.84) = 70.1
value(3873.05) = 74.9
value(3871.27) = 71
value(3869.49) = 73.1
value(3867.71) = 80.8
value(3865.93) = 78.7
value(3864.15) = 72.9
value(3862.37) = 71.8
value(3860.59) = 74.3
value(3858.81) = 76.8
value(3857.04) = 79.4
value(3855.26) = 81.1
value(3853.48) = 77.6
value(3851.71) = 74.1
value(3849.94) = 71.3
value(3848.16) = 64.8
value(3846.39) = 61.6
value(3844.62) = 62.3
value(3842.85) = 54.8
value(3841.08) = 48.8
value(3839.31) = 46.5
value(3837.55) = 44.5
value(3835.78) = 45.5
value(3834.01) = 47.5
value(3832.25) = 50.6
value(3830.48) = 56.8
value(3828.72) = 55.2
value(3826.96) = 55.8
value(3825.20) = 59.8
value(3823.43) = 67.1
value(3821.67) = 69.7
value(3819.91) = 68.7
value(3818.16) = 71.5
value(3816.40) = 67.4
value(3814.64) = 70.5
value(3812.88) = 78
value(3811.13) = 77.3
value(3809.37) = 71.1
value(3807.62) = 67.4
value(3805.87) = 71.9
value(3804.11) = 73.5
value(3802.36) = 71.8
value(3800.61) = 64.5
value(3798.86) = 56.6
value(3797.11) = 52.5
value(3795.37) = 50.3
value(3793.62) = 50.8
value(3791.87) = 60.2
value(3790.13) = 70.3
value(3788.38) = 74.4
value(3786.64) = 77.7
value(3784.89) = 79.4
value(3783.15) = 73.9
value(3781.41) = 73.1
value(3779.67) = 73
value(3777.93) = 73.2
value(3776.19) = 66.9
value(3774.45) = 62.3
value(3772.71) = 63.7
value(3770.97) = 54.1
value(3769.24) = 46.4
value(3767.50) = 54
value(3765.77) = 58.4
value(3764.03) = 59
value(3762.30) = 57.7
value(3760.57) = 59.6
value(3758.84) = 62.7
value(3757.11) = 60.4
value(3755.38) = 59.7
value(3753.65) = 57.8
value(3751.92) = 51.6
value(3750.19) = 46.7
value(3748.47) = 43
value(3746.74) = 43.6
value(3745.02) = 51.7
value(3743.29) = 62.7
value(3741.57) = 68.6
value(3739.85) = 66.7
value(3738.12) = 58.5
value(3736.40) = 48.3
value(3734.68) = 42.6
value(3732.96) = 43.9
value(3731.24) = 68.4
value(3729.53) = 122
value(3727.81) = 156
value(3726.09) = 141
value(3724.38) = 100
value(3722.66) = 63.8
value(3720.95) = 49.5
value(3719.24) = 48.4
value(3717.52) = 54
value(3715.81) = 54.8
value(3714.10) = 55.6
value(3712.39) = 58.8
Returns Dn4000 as 1.31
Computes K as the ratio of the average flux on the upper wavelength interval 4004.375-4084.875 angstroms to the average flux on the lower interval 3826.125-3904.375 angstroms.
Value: 1.34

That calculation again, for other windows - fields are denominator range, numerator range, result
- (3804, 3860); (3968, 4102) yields 1.24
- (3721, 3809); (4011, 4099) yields 1.29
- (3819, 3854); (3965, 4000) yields 1.14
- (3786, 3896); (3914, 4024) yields 1.10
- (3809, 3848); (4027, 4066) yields 1.42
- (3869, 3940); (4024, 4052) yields 1.30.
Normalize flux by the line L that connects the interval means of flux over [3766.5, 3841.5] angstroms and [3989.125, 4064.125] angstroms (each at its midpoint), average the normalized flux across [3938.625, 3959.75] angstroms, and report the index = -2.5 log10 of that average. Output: 0.11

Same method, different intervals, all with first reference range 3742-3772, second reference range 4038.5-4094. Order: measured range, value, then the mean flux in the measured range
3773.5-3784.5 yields -0.235 mag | 70.8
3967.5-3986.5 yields 0.204 mag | 62.7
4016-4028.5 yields -0.192 mag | 95.3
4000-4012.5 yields -0.015 mag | 79.4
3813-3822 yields -0.161 mag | 70.3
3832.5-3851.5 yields 0.141 mag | 55.3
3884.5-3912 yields 0.024 mag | 66.8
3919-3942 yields 0.092 mag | 65.4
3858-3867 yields -0.158 mag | 75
